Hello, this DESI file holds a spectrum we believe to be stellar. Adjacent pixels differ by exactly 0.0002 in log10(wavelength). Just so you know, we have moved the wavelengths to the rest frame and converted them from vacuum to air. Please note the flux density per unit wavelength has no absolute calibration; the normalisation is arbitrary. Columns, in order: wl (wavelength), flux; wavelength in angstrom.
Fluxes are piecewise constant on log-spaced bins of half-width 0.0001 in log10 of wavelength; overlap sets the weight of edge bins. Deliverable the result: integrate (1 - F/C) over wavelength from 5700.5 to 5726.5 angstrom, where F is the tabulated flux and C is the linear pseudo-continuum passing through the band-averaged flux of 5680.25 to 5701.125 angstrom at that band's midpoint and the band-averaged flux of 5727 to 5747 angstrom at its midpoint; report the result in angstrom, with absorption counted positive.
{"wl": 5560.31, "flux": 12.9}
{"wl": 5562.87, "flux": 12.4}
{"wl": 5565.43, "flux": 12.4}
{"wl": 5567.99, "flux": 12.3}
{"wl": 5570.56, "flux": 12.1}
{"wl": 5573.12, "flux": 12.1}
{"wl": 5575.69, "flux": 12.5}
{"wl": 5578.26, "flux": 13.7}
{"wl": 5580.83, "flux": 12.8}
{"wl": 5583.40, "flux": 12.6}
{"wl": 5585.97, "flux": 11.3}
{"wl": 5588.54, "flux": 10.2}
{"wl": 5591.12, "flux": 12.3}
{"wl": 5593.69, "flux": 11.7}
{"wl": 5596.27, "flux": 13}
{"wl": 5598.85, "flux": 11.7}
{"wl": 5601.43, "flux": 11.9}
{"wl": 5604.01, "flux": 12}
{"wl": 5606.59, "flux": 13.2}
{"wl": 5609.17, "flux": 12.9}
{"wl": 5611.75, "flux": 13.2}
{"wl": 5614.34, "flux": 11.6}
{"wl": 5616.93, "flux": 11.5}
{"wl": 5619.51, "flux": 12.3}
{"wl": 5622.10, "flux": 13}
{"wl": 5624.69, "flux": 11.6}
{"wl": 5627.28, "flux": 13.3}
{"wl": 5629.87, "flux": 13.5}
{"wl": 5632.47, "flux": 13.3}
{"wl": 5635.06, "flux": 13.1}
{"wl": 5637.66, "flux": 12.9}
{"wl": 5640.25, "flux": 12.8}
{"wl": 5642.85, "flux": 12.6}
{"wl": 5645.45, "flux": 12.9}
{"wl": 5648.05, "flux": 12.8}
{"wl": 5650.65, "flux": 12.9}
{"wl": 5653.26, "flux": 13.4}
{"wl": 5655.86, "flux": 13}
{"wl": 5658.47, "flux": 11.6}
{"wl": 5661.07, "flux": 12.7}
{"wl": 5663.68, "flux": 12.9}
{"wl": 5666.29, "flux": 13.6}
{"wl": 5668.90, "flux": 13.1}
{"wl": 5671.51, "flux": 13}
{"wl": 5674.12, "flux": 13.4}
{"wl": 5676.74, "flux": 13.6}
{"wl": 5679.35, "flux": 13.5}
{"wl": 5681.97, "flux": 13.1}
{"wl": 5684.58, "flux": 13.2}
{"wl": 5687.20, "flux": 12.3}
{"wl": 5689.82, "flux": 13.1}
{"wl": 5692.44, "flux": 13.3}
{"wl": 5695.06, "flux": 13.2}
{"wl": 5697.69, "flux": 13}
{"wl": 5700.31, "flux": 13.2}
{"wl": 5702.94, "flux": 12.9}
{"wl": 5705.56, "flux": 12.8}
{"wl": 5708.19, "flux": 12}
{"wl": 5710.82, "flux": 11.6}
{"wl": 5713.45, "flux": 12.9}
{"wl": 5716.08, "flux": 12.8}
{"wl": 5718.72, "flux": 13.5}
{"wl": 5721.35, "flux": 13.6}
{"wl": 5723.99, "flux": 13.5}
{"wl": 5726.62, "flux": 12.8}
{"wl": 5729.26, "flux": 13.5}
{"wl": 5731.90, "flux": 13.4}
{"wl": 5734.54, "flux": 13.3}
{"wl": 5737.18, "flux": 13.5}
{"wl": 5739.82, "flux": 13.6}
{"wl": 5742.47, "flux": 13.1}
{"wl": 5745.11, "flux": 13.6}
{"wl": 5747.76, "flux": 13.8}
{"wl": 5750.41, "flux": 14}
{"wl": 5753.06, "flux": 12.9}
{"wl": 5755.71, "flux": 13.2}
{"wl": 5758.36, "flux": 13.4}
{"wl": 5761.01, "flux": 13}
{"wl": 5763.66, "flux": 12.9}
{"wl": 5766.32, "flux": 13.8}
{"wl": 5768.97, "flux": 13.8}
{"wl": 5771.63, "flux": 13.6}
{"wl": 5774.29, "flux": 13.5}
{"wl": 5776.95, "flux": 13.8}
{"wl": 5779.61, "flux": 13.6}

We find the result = 0.7 angstrom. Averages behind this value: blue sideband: 13.1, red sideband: 13.4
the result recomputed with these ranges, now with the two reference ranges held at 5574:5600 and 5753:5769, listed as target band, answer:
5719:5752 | -0.88 angstrom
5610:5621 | 0.14 angstrom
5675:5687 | -0.45 angstrom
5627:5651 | -0.95 angstrom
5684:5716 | 0.28 angstrom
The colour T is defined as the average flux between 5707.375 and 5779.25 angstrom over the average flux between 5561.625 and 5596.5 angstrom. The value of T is 1.09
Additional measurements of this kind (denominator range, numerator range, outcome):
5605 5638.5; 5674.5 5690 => 1.03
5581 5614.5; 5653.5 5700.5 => 1.07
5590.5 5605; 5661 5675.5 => 1.09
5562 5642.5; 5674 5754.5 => 1.06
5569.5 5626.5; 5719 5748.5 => 1.10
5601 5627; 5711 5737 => 1.07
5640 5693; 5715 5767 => 1.03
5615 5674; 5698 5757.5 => 1.03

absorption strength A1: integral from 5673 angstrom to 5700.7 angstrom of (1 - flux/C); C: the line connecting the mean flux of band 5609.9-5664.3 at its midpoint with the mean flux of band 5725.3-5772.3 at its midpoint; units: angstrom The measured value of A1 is -0.33 angstrom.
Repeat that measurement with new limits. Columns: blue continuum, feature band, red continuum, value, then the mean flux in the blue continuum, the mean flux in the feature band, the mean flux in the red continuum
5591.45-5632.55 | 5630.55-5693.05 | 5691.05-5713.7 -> -1.90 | 12.5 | 13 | 12.8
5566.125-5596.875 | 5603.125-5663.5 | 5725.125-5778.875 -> -0.64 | 12.2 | 12.7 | 13.4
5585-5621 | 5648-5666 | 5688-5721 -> -0.44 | 12.1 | 12.8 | 12.9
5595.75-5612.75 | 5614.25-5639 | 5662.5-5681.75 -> 0.24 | 12.5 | 12.7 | 13.3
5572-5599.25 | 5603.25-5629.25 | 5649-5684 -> 0.04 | 12.2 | 12.5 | 13.1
